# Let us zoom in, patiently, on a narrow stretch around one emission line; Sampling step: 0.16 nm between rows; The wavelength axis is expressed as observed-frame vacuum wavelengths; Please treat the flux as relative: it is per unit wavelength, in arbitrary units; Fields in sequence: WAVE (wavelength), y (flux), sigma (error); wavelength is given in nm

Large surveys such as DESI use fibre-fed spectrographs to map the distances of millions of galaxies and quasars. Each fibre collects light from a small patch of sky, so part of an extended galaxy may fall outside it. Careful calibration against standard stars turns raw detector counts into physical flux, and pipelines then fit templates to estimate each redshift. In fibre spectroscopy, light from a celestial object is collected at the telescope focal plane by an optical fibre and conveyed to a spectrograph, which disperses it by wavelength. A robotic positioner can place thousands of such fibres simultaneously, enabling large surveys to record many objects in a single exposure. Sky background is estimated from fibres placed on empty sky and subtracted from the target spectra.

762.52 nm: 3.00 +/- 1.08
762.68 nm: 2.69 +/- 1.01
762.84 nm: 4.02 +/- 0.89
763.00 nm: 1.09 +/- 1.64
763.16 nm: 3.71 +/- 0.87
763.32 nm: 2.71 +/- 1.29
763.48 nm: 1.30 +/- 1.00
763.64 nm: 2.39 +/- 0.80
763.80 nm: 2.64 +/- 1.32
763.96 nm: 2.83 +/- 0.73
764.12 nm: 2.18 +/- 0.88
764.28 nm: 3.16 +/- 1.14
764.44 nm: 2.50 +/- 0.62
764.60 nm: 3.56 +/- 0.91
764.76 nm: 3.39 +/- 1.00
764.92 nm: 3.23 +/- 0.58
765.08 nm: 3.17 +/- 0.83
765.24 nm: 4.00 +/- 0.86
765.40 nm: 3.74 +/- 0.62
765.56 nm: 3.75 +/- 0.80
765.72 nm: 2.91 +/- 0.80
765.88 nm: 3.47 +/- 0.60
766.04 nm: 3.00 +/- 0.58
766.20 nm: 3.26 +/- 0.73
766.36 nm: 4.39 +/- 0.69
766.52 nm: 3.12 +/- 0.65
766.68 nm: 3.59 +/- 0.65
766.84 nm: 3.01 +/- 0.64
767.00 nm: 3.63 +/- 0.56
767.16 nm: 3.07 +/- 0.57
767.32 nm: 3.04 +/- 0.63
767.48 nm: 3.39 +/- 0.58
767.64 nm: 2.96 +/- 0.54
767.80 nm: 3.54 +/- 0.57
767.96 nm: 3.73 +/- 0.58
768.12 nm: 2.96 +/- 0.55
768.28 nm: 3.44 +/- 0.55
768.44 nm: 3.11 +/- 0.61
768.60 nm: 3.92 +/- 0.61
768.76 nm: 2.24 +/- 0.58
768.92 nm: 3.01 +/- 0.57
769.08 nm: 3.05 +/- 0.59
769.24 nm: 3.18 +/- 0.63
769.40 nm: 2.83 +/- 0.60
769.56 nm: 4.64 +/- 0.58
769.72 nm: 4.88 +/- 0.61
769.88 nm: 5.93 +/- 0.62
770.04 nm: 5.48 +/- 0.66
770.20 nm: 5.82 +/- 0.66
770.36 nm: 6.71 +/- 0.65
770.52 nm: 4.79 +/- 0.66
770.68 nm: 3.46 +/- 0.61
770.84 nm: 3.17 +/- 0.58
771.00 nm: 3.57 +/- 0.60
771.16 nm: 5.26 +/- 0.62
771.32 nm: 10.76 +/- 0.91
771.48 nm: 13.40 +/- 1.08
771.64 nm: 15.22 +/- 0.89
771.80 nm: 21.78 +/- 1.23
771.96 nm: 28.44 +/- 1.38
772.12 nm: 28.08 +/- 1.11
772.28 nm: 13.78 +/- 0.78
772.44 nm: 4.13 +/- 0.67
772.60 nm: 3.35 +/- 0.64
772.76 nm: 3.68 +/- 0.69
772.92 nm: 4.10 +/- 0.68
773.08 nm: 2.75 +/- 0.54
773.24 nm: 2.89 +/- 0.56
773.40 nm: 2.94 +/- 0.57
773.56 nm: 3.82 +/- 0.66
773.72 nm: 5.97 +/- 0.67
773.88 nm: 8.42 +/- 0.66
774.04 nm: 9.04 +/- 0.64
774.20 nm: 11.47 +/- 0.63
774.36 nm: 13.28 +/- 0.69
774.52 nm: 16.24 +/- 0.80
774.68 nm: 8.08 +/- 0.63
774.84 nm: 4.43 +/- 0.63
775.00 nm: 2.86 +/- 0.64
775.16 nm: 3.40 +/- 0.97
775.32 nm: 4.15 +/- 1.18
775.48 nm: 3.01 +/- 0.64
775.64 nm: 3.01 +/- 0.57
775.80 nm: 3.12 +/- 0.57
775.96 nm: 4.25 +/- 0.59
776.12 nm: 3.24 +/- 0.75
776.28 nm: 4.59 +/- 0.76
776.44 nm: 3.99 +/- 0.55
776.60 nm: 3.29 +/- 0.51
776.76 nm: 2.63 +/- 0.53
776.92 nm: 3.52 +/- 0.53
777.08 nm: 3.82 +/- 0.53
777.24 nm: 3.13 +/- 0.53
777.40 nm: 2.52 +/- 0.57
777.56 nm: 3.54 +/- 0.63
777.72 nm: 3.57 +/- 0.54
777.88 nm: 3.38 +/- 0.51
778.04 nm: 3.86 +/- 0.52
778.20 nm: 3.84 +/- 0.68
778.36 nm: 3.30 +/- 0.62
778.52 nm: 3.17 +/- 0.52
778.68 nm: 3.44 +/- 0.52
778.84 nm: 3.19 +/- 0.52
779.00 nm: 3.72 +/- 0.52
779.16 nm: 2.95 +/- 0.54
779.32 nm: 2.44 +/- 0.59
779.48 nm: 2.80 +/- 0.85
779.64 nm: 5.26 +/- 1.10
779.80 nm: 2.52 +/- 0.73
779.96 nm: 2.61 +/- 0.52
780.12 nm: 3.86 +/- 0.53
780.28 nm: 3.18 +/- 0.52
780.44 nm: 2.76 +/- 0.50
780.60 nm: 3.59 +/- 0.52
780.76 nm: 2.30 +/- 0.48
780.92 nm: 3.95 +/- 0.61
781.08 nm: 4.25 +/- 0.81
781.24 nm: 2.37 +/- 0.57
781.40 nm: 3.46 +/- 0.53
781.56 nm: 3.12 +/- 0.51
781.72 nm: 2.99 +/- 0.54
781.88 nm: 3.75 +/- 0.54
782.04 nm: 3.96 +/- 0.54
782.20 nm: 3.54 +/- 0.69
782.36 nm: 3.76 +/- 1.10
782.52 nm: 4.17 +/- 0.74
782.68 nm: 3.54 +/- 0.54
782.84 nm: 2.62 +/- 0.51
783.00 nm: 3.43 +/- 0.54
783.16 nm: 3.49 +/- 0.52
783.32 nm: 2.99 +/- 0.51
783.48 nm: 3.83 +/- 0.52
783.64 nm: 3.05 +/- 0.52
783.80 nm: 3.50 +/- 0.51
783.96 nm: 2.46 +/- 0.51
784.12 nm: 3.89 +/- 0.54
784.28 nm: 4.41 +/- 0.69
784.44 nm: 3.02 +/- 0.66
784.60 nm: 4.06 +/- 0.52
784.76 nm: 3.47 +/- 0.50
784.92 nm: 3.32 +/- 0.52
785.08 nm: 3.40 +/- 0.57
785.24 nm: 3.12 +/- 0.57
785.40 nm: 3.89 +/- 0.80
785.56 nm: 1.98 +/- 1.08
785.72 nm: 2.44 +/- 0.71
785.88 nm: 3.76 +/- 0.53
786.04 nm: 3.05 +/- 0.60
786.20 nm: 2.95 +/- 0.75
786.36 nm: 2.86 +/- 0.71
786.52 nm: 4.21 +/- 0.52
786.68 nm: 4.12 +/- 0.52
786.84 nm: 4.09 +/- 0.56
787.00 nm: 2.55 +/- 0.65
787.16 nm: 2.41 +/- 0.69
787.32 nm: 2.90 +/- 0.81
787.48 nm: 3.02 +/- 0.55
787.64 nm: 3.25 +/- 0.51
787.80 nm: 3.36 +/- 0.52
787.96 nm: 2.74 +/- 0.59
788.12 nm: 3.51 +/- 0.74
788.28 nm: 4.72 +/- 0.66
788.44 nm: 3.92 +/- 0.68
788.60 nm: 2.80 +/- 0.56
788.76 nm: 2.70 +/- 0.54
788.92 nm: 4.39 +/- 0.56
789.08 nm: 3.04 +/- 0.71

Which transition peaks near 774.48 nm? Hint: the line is [N II]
